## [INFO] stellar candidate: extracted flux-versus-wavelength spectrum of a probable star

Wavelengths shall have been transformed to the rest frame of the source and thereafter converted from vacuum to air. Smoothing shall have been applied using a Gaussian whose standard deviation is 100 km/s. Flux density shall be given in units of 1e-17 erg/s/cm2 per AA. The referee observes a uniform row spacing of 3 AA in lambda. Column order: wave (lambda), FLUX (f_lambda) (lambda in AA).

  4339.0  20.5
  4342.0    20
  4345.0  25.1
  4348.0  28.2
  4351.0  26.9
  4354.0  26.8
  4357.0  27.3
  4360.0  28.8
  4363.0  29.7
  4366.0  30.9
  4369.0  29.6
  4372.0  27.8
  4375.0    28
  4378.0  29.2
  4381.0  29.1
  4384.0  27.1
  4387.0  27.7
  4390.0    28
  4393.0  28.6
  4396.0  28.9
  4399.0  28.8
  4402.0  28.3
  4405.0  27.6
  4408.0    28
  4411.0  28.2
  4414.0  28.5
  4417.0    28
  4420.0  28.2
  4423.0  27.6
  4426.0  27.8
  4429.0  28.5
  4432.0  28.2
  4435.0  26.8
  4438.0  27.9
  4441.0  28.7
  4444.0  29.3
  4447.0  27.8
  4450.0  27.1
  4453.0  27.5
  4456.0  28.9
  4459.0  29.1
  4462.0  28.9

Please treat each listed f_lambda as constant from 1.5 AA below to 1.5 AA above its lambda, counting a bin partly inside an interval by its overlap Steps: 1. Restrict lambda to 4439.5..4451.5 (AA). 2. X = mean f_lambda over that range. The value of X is 28.2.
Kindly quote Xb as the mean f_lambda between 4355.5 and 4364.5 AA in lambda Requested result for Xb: 28.6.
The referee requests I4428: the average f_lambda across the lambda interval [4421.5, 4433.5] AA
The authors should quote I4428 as 28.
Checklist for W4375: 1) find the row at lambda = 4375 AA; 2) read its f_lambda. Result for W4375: 28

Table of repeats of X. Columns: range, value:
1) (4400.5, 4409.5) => 28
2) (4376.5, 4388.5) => 28.3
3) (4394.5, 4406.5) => 28.4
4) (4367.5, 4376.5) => 28.5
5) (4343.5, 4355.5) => 26.8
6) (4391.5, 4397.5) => 28.8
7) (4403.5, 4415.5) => 28.1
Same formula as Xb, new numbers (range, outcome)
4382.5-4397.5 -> 28.1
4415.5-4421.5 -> 28.1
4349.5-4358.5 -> 27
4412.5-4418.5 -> 28.2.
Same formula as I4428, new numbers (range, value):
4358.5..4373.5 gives 29.4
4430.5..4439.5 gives 27.6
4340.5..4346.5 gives 22.6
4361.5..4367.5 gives 30.3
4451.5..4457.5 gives 28.2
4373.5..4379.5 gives 28.6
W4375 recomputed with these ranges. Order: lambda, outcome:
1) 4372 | 27.8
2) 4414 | 28.5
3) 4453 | 27.5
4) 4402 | 28.3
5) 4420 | 28.2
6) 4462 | 28.9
